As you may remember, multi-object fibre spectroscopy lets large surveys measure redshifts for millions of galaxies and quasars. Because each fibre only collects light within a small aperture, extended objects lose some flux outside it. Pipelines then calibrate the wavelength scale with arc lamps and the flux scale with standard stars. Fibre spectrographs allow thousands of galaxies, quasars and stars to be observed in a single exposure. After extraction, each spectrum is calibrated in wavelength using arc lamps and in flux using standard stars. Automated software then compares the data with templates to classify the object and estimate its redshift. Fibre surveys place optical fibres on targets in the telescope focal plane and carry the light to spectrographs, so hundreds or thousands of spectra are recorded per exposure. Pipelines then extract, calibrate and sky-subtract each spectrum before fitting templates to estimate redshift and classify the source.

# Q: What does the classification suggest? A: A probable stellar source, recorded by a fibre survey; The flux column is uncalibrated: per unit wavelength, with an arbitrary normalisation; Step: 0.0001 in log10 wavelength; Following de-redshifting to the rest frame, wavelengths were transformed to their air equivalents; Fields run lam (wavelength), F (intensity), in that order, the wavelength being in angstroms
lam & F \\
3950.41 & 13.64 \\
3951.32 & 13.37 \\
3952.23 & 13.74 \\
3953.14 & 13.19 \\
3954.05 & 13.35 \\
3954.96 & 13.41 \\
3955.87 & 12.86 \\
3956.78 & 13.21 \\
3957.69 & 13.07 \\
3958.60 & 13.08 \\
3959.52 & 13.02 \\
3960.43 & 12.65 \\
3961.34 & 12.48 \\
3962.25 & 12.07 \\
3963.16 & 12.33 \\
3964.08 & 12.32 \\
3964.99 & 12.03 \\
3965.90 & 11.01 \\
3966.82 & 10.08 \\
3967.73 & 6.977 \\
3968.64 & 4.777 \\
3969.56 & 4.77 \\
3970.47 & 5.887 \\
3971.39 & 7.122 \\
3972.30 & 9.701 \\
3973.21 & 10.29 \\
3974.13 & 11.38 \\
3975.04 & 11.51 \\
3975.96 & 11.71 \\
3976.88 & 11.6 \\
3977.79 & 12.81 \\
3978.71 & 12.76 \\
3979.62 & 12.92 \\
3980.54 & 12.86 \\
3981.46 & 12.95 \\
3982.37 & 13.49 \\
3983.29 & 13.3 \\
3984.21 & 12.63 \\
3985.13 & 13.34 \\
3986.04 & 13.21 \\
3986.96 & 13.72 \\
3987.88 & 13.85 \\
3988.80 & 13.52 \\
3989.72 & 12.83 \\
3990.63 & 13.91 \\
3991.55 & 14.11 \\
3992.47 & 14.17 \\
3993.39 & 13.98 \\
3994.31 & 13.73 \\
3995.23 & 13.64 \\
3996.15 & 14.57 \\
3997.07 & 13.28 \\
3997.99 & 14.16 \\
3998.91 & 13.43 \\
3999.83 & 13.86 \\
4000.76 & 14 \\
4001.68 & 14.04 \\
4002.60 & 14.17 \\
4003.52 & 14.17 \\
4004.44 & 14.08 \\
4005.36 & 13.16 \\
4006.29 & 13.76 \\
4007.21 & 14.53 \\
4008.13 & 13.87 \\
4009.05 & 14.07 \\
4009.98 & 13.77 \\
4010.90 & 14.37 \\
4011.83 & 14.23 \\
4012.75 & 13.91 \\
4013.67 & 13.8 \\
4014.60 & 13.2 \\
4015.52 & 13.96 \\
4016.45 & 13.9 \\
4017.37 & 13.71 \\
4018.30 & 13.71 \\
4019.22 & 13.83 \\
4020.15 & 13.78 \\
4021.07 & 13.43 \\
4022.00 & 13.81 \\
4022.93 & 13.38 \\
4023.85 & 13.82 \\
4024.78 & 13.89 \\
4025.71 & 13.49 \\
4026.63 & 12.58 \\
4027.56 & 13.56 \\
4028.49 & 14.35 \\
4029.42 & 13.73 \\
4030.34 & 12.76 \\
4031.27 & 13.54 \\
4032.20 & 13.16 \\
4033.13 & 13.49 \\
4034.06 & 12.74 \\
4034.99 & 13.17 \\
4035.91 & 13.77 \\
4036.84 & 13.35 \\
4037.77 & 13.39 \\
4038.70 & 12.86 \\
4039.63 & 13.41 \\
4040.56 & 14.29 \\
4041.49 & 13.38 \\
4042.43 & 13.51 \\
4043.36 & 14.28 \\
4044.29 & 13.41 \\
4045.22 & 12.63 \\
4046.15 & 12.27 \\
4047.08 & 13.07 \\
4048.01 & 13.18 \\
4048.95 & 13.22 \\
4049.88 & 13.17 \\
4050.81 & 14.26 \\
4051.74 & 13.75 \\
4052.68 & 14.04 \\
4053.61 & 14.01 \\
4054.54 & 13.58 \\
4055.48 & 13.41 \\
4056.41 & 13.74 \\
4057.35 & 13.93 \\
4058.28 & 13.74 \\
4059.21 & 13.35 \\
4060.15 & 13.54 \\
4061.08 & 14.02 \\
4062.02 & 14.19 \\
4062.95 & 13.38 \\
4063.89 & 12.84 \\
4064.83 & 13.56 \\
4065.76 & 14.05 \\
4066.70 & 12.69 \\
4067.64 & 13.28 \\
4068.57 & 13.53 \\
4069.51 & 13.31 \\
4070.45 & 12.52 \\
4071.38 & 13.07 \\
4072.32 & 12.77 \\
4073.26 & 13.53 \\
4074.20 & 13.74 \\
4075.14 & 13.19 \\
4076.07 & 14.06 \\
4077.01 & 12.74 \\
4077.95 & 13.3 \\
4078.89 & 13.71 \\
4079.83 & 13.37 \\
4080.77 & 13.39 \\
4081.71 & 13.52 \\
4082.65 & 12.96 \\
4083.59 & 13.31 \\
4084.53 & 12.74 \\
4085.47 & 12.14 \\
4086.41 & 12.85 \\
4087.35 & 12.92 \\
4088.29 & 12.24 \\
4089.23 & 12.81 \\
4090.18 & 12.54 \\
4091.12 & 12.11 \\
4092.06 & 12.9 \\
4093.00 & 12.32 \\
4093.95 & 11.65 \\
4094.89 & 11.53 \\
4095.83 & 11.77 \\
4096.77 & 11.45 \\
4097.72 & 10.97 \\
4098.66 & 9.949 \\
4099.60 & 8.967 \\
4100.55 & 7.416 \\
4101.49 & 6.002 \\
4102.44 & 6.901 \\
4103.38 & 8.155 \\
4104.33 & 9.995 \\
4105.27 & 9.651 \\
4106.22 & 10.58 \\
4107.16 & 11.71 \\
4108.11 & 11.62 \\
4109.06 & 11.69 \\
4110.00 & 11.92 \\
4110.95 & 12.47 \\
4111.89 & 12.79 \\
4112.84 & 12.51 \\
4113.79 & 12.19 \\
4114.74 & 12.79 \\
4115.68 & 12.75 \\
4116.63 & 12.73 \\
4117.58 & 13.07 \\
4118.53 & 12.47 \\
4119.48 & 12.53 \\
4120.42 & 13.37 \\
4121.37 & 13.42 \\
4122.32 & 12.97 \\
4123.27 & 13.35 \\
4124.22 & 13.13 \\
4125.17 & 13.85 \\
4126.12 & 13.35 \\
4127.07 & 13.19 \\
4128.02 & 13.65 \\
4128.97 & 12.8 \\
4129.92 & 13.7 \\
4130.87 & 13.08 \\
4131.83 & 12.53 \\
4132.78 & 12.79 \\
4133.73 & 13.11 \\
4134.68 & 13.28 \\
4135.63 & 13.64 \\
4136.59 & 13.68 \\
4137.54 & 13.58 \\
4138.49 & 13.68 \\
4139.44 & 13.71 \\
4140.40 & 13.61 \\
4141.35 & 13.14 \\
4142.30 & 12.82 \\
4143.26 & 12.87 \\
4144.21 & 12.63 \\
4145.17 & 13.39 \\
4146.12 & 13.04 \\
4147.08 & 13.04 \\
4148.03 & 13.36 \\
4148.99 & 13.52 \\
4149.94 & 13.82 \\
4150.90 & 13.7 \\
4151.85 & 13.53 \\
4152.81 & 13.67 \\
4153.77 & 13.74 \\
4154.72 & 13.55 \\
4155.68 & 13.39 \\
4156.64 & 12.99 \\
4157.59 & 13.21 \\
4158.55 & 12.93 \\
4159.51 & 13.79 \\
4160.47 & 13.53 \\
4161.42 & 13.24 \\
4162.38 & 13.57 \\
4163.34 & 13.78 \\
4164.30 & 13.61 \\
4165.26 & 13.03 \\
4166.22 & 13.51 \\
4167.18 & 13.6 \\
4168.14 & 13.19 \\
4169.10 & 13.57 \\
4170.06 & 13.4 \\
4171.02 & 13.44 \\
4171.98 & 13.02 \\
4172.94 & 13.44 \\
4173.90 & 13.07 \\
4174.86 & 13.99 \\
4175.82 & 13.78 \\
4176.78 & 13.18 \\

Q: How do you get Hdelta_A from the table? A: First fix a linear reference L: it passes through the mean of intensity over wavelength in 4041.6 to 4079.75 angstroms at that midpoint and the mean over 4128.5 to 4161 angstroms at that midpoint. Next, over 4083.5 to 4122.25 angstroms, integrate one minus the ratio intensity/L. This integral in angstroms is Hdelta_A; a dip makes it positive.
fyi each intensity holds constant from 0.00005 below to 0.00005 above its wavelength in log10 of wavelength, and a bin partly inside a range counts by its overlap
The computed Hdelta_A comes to 5.28 angstroms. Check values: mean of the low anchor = 13.4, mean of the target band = 11.6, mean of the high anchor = 13.3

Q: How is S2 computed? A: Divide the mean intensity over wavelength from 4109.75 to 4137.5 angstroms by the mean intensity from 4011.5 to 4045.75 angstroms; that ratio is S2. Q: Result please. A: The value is 0.96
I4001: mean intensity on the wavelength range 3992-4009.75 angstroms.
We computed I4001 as 13.9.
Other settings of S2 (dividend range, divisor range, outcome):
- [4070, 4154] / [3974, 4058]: 0.93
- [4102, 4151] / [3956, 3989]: 1.10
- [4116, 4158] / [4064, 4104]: 1.09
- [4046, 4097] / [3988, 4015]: 0.95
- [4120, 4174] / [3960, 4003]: 1.10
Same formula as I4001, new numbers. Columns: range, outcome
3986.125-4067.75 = 13.6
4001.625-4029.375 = 13.8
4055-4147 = 12.6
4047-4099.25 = 13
